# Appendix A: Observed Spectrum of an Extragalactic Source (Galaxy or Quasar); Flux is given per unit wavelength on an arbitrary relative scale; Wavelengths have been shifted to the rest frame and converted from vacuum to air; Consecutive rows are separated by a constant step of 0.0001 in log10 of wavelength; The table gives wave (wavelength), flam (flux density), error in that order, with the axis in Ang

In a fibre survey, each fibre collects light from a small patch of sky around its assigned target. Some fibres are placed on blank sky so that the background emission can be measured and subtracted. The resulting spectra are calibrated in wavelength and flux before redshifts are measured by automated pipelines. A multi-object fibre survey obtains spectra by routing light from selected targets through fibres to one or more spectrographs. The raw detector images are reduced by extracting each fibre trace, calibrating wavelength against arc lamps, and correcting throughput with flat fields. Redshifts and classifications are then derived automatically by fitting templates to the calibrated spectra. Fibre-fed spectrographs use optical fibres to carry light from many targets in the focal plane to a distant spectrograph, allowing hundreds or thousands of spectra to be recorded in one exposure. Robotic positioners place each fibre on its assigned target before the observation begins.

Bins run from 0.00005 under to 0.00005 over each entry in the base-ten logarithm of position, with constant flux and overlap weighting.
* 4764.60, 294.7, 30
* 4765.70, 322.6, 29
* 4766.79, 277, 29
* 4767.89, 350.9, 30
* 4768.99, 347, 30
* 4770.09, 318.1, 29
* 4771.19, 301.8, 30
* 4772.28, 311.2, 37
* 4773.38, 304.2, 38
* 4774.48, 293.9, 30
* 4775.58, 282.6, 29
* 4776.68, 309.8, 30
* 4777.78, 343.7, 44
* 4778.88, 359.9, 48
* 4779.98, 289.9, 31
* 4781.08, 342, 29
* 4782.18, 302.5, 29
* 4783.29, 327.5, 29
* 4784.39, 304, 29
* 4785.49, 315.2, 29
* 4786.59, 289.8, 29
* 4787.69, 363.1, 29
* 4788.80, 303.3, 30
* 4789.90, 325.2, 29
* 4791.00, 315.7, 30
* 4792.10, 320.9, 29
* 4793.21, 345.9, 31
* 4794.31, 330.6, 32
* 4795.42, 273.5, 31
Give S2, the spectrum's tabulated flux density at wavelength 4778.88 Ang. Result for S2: 359.9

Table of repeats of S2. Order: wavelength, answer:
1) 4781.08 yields 342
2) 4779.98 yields 289.9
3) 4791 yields 315.7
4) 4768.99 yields 347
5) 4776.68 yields 309.8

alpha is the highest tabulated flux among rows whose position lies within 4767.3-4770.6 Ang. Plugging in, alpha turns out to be 350.9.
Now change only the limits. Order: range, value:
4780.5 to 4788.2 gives 363.1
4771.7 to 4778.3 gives 343.7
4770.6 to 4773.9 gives 311.2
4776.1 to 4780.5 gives 359.9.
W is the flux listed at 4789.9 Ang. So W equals 325.2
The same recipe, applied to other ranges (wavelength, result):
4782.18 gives 302.5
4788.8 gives 303.3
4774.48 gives 293.9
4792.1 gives 320.9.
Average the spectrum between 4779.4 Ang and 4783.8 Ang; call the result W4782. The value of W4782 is 315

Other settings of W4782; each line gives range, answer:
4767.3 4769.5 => 347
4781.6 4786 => 312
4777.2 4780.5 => 331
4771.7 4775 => 304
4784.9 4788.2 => 323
